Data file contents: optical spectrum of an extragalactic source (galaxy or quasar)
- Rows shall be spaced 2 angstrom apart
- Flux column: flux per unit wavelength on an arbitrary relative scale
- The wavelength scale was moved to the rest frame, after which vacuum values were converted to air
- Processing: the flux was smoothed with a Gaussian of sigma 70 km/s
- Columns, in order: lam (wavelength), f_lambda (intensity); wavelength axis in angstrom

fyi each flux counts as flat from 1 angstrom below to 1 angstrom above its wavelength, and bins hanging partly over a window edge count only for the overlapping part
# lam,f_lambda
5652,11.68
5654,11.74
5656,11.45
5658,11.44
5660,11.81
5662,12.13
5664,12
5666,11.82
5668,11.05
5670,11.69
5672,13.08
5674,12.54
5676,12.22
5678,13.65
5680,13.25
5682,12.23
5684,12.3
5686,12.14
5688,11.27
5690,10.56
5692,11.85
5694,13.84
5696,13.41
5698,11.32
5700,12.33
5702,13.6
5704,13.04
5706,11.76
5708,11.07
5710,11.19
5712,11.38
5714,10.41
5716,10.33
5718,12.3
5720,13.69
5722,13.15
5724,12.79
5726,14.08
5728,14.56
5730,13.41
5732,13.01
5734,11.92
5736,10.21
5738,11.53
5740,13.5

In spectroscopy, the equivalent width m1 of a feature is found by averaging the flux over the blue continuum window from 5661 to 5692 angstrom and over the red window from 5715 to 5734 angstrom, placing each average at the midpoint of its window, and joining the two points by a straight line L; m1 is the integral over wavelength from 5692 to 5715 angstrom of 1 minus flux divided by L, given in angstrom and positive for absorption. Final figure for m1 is 0.9 angstrom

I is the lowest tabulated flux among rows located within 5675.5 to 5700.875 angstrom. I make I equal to 10.56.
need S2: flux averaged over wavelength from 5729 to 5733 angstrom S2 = 13.2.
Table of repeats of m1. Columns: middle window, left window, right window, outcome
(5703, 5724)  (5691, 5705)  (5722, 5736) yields 1.7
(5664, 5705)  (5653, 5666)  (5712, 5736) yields -1.0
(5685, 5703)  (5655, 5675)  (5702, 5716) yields -0.9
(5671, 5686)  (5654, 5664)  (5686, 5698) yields -0.9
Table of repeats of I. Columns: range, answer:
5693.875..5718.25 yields 10.33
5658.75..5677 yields 11.05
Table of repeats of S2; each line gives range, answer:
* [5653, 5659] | 11.5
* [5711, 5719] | 11.1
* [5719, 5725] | 13.2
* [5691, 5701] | 12.6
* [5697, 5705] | 12.6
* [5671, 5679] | 12.9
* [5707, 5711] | 11.1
